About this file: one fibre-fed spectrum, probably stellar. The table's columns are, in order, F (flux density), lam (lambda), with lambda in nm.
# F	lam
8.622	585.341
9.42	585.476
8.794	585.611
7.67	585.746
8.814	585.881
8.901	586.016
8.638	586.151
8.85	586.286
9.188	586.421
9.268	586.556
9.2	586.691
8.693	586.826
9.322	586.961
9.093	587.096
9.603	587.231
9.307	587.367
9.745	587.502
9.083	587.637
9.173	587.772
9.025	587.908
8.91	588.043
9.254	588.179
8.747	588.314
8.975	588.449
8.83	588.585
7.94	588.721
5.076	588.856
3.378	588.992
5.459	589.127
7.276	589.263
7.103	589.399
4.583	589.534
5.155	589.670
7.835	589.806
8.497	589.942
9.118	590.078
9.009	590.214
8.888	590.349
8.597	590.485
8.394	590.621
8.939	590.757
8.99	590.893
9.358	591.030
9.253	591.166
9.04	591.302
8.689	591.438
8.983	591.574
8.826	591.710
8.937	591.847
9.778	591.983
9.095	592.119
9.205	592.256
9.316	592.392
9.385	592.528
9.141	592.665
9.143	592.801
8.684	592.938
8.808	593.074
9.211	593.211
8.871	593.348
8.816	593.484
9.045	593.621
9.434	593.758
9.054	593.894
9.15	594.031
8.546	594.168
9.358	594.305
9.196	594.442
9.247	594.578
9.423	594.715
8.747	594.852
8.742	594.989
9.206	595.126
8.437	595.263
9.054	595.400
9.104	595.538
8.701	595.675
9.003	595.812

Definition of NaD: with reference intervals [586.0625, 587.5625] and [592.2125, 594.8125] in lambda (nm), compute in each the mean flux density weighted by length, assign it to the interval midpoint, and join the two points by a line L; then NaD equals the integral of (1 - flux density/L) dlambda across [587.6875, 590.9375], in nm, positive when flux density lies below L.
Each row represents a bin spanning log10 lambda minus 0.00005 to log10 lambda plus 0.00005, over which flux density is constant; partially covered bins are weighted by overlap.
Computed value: 0.48 nm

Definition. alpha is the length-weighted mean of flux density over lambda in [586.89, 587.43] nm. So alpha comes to 9.32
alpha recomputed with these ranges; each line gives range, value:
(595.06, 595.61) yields 8.94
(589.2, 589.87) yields 6.38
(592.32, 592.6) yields 9.35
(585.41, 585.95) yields 8.66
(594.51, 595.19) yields 9.08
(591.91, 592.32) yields 9.35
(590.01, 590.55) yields 8.92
